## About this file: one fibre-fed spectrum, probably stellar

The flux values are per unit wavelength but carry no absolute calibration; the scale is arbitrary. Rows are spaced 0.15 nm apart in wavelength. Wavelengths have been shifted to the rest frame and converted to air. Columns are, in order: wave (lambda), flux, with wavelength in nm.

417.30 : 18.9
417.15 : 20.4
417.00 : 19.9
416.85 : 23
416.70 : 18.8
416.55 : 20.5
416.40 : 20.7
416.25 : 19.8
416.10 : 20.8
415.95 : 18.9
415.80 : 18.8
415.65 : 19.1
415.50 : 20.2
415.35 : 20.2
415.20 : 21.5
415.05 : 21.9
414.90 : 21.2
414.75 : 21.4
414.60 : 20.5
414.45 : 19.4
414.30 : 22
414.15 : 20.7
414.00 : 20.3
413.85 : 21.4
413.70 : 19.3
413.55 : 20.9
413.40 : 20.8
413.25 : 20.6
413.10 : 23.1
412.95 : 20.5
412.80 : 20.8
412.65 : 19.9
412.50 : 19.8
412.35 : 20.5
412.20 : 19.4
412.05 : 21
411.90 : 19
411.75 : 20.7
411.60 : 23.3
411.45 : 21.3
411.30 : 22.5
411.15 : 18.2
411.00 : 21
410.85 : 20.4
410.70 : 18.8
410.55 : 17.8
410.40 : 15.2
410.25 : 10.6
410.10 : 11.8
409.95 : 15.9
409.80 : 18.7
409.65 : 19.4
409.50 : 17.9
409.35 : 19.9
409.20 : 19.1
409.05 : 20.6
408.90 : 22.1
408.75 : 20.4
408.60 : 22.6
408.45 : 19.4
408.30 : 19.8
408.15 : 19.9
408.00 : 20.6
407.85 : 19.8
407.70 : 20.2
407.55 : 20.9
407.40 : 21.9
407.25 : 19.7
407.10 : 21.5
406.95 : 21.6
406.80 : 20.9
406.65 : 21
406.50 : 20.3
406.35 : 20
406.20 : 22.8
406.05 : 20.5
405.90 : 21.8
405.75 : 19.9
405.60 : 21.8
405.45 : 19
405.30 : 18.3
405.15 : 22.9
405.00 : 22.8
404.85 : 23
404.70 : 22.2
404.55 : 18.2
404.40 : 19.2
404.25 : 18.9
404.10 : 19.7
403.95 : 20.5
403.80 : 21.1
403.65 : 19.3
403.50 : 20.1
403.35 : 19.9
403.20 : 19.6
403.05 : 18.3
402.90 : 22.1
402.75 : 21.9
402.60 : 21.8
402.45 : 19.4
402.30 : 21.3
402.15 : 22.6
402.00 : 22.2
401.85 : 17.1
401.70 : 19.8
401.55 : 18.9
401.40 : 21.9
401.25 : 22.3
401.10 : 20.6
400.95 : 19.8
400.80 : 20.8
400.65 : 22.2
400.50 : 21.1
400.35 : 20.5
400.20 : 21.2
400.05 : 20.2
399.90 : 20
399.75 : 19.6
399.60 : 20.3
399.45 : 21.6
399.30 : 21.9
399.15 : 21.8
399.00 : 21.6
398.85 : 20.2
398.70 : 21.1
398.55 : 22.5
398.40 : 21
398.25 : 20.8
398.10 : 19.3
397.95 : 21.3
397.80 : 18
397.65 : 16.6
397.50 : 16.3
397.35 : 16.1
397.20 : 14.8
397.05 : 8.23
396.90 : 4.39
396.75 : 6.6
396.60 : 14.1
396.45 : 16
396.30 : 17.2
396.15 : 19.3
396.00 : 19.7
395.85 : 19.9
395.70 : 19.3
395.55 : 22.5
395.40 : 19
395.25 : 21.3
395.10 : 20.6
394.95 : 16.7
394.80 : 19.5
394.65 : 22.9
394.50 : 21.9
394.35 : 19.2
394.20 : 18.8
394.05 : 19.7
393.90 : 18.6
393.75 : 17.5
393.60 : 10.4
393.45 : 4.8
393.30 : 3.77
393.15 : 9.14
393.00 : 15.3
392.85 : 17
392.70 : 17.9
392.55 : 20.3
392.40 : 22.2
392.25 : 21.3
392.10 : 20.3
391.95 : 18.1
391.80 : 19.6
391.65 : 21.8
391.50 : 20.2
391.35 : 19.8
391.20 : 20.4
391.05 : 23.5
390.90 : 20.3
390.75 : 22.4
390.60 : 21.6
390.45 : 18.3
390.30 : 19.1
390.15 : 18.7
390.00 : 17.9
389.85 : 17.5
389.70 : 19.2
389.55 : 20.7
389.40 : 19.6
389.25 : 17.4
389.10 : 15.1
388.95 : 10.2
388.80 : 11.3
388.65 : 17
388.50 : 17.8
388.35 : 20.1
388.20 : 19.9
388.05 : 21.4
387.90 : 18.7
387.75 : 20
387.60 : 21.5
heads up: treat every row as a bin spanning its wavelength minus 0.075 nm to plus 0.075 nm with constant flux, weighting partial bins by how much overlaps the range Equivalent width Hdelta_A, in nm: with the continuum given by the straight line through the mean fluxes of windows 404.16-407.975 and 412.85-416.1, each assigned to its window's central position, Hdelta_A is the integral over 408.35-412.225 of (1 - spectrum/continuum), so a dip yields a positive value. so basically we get 0.29 nm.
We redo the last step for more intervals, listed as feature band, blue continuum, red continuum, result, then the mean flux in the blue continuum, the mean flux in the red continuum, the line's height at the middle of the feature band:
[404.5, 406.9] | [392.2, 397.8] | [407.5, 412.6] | -0.32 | 16.5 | 19.4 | 18.5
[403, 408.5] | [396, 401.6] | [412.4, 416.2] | -0.27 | 18.7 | 20.6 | 19.5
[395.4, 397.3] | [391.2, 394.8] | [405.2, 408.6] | 0.30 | 17.5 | 20.6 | 18.3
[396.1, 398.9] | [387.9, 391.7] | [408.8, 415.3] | 0.40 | 18.8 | 19.8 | 19.2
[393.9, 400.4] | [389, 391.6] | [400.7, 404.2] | 0.44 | 19.4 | 20.5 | 20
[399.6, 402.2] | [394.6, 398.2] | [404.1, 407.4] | -0.24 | 17.1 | 20.8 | 18.8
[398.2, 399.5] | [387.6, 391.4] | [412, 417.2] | -0.13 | 18.8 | 20.5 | 19.4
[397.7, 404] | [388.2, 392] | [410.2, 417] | -0.41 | 18.7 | 20.2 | 19.4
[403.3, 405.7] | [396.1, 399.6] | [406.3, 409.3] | -0.11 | 17.5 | 20.6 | 19.6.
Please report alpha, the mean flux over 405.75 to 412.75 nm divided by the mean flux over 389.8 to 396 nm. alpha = 1.07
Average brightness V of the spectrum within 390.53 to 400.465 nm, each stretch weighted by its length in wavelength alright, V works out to 18.3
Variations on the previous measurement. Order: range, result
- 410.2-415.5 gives 20.2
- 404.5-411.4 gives 19.9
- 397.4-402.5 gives 20.4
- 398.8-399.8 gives 21.1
